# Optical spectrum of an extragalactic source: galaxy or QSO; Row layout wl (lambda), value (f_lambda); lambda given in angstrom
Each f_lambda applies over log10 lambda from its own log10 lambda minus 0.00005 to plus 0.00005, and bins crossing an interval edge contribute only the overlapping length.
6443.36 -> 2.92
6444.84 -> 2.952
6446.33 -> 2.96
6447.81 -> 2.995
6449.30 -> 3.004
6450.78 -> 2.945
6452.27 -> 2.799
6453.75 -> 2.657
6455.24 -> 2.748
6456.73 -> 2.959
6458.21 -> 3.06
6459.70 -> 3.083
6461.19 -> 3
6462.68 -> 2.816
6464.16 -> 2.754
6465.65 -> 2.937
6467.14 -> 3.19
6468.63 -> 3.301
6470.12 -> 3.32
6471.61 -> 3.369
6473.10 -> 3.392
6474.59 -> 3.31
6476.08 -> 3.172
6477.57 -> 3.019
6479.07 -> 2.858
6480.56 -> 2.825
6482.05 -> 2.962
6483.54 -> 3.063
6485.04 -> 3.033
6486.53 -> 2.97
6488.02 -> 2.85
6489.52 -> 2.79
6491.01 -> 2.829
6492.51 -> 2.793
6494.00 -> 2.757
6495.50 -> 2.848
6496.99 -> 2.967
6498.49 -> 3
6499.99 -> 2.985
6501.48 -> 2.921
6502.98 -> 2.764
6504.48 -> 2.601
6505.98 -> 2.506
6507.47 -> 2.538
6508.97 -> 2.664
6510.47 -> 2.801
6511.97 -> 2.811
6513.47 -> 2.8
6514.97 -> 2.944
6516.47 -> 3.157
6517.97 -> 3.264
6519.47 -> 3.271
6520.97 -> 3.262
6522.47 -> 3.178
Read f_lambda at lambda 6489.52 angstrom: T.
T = 2.79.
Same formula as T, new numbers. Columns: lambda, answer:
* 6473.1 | 3.392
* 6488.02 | 2.85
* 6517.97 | 3.264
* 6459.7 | 3.083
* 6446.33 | 2.96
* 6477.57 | 3.019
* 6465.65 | 2.937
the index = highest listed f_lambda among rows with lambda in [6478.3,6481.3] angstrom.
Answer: 2.858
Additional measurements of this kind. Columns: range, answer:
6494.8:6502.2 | 3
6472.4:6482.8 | 3.392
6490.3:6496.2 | 2.848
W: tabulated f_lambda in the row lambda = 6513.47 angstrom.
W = 2.8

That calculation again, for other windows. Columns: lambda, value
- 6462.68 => 2.816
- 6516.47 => 3.157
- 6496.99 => 2.967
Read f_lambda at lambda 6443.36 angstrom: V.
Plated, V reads 2.92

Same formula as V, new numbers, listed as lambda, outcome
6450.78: 2.945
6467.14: 3.19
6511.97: 2.811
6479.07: 2.858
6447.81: 2.995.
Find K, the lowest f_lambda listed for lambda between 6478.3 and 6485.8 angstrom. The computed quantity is 2.825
